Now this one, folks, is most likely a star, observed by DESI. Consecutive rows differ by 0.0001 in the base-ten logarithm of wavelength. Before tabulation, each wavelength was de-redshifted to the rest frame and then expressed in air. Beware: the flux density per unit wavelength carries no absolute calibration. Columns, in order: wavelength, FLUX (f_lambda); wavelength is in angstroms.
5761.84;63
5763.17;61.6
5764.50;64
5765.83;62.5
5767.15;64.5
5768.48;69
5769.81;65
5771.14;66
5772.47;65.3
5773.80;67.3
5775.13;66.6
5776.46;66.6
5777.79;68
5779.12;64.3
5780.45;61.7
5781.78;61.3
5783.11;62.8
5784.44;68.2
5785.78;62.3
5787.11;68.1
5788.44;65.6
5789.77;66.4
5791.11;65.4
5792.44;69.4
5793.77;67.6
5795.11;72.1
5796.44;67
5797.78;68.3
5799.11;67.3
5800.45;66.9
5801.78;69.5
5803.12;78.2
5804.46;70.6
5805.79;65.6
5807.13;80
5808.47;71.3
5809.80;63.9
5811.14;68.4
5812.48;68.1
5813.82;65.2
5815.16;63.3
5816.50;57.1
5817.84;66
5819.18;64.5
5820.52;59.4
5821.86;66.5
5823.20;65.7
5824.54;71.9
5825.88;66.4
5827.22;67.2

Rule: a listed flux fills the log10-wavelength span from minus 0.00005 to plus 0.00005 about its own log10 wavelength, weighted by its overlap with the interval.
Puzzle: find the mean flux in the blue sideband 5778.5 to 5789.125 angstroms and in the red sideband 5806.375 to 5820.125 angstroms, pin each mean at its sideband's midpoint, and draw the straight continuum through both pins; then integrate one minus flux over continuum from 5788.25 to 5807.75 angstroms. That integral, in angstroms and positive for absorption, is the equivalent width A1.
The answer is -1.2 angstroms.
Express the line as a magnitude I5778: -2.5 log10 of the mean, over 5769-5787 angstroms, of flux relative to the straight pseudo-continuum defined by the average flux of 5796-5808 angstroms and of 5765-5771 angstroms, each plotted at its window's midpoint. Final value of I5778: 0.03 mag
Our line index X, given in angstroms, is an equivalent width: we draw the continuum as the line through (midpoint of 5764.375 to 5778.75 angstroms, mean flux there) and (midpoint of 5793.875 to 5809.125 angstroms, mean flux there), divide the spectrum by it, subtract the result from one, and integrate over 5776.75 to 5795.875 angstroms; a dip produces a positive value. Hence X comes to 0.6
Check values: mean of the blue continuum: 65.9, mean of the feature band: 66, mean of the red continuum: 70.5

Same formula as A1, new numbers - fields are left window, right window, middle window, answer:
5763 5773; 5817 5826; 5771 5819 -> -1.3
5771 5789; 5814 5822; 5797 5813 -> -1.6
